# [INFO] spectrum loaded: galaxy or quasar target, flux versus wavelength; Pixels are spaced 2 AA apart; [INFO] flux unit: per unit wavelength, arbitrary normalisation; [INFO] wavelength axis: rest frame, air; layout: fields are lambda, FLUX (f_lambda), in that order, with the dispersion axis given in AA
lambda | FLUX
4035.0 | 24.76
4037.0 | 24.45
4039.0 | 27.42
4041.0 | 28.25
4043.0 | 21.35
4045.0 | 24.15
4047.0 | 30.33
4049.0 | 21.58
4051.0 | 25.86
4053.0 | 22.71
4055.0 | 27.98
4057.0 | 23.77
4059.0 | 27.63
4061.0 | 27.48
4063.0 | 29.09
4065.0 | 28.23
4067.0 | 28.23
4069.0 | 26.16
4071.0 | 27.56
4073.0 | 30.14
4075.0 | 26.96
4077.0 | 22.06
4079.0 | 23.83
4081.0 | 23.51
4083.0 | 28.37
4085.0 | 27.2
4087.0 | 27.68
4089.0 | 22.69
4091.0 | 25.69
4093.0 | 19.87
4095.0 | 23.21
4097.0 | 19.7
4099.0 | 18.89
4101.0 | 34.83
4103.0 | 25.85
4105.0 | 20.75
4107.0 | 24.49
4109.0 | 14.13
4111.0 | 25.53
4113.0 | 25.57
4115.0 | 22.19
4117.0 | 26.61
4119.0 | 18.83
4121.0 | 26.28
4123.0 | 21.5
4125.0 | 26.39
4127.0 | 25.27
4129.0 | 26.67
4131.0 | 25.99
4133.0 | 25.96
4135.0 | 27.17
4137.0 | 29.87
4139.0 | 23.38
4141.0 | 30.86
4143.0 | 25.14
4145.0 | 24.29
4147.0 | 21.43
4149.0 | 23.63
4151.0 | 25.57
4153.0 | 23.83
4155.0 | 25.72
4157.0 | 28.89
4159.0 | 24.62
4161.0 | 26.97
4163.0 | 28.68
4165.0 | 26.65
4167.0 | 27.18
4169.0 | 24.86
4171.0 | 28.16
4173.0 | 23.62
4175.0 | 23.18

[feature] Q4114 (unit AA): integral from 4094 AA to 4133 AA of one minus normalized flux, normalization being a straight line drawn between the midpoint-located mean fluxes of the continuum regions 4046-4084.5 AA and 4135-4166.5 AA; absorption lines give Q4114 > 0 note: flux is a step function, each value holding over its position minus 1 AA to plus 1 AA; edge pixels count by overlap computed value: 3.4 AA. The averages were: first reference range 26.4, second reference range 26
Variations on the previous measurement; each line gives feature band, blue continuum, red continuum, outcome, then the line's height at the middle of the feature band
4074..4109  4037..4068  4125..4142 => 3.1 AA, 26.5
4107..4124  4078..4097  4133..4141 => 2.2 AA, 26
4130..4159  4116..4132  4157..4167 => 0.1 AA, 25.9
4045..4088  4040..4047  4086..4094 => -3.0 AA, 24.7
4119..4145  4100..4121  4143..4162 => -1.4 AA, 24.5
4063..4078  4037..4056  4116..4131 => -1.2 AA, 25.2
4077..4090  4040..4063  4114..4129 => -0.2 AA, 25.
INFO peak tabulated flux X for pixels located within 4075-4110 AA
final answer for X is 34.83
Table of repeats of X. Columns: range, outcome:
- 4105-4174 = 30.86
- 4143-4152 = 25.57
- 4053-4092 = 30.14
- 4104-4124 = 26.61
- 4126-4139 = 29.87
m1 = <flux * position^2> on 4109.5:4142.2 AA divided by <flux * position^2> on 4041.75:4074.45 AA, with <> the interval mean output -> 1.0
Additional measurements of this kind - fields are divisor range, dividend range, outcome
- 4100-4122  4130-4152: 1.08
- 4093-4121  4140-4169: 1.15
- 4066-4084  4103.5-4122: 0.88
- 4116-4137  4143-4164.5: 1.02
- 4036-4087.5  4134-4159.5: 1.02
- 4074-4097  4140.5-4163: 1.08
